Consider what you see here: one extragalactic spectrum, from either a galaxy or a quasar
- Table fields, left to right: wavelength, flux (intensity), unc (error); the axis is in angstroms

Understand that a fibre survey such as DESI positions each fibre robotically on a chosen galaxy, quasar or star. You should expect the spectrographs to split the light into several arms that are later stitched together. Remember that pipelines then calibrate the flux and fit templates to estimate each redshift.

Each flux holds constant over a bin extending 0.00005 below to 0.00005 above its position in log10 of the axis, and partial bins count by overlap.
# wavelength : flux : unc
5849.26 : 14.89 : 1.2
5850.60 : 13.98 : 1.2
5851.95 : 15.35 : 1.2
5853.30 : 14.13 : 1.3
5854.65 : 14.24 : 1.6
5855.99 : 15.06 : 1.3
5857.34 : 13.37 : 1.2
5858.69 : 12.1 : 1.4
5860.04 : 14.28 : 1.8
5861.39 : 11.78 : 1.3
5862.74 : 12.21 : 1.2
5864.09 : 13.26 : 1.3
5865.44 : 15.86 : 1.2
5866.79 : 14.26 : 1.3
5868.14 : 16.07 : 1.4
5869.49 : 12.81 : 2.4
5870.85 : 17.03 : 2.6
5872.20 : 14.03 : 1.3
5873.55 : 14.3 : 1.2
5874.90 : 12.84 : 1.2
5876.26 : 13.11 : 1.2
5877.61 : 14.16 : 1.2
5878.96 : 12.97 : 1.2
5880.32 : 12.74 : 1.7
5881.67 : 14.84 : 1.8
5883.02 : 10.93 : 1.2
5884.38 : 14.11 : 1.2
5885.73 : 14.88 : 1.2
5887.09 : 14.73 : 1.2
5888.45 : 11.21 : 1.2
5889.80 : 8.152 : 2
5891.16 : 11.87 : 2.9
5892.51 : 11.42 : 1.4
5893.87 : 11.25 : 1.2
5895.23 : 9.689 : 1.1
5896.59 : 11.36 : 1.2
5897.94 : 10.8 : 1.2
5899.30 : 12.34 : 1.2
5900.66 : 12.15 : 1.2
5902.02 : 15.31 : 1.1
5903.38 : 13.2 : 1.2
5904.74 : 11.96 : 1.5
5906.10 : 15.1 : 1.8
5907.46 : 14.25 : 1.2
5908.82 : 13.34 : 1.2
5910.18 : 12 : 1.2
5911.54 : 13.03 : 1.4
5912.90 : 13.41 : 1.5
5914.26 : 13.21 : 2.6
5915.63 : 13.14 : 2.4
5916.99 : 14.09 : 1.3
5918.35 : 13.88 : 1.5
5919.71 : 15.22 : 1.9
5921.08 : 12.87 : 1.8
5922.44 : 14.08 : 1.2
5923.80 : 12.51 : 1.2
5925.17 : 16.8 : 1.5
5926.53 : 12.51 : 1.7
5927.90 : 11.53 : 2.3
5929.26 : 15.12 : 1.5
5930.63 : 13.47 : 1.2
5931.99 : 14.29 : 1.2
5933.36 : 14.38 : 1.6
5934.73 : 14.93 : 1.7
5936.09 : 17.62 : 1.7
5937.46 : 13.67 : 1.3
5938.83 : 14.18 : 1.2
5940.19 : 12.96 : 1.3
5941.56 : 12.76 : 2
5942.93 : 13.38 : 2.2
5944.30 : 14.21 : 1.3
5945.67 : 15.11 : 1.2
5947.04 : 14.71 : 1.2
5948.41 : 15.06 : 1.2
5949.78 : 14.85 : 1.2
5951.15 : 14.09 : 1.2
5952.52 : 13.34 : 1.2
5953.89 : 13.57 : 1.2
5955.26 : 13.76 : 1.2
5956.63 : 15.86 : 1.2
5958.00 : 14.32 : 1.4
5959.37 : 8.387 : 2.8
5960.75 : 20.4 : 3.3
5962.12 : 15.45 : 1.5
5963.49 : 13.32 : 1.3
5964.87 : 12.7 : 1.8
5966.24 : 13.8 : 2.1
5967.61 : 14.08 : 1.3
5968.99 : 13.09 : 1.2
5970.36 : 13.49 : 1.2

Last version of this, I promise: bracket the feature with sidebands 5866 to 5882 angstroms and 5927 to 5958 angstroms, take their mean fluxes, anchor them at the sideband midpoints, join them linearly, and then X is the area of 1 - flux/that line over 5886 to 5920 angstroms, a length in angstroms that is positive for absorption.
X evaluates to 3.6 angstroms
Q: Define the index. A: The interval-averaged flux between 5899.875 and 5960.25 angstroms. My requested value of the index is 13.8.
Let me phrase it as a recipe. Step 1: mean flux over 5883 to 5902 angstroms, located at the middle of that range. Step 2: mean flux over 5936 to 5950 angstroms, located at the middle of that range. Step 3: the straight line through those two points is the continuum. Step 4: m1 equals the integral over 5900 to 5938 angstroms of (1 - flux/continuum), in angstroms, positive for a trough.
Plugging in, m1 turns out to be -2.0 angstroms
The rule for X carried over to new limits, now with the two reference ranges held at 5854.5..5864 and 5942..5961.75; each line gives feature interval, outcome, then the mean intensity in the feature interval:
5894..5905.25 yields 1.4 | 12.1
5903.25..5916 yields 0.5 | 13.3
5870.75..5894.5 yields 1.0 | 12.9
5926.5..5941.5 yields 0.1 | 14.1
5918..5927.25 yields 0.0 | 14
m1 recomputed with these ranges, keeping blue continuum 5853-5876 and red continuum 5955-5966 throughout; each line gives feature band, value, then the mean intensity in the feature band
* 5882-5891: 1.0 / 12.4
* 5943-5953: -0.1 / 14.4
